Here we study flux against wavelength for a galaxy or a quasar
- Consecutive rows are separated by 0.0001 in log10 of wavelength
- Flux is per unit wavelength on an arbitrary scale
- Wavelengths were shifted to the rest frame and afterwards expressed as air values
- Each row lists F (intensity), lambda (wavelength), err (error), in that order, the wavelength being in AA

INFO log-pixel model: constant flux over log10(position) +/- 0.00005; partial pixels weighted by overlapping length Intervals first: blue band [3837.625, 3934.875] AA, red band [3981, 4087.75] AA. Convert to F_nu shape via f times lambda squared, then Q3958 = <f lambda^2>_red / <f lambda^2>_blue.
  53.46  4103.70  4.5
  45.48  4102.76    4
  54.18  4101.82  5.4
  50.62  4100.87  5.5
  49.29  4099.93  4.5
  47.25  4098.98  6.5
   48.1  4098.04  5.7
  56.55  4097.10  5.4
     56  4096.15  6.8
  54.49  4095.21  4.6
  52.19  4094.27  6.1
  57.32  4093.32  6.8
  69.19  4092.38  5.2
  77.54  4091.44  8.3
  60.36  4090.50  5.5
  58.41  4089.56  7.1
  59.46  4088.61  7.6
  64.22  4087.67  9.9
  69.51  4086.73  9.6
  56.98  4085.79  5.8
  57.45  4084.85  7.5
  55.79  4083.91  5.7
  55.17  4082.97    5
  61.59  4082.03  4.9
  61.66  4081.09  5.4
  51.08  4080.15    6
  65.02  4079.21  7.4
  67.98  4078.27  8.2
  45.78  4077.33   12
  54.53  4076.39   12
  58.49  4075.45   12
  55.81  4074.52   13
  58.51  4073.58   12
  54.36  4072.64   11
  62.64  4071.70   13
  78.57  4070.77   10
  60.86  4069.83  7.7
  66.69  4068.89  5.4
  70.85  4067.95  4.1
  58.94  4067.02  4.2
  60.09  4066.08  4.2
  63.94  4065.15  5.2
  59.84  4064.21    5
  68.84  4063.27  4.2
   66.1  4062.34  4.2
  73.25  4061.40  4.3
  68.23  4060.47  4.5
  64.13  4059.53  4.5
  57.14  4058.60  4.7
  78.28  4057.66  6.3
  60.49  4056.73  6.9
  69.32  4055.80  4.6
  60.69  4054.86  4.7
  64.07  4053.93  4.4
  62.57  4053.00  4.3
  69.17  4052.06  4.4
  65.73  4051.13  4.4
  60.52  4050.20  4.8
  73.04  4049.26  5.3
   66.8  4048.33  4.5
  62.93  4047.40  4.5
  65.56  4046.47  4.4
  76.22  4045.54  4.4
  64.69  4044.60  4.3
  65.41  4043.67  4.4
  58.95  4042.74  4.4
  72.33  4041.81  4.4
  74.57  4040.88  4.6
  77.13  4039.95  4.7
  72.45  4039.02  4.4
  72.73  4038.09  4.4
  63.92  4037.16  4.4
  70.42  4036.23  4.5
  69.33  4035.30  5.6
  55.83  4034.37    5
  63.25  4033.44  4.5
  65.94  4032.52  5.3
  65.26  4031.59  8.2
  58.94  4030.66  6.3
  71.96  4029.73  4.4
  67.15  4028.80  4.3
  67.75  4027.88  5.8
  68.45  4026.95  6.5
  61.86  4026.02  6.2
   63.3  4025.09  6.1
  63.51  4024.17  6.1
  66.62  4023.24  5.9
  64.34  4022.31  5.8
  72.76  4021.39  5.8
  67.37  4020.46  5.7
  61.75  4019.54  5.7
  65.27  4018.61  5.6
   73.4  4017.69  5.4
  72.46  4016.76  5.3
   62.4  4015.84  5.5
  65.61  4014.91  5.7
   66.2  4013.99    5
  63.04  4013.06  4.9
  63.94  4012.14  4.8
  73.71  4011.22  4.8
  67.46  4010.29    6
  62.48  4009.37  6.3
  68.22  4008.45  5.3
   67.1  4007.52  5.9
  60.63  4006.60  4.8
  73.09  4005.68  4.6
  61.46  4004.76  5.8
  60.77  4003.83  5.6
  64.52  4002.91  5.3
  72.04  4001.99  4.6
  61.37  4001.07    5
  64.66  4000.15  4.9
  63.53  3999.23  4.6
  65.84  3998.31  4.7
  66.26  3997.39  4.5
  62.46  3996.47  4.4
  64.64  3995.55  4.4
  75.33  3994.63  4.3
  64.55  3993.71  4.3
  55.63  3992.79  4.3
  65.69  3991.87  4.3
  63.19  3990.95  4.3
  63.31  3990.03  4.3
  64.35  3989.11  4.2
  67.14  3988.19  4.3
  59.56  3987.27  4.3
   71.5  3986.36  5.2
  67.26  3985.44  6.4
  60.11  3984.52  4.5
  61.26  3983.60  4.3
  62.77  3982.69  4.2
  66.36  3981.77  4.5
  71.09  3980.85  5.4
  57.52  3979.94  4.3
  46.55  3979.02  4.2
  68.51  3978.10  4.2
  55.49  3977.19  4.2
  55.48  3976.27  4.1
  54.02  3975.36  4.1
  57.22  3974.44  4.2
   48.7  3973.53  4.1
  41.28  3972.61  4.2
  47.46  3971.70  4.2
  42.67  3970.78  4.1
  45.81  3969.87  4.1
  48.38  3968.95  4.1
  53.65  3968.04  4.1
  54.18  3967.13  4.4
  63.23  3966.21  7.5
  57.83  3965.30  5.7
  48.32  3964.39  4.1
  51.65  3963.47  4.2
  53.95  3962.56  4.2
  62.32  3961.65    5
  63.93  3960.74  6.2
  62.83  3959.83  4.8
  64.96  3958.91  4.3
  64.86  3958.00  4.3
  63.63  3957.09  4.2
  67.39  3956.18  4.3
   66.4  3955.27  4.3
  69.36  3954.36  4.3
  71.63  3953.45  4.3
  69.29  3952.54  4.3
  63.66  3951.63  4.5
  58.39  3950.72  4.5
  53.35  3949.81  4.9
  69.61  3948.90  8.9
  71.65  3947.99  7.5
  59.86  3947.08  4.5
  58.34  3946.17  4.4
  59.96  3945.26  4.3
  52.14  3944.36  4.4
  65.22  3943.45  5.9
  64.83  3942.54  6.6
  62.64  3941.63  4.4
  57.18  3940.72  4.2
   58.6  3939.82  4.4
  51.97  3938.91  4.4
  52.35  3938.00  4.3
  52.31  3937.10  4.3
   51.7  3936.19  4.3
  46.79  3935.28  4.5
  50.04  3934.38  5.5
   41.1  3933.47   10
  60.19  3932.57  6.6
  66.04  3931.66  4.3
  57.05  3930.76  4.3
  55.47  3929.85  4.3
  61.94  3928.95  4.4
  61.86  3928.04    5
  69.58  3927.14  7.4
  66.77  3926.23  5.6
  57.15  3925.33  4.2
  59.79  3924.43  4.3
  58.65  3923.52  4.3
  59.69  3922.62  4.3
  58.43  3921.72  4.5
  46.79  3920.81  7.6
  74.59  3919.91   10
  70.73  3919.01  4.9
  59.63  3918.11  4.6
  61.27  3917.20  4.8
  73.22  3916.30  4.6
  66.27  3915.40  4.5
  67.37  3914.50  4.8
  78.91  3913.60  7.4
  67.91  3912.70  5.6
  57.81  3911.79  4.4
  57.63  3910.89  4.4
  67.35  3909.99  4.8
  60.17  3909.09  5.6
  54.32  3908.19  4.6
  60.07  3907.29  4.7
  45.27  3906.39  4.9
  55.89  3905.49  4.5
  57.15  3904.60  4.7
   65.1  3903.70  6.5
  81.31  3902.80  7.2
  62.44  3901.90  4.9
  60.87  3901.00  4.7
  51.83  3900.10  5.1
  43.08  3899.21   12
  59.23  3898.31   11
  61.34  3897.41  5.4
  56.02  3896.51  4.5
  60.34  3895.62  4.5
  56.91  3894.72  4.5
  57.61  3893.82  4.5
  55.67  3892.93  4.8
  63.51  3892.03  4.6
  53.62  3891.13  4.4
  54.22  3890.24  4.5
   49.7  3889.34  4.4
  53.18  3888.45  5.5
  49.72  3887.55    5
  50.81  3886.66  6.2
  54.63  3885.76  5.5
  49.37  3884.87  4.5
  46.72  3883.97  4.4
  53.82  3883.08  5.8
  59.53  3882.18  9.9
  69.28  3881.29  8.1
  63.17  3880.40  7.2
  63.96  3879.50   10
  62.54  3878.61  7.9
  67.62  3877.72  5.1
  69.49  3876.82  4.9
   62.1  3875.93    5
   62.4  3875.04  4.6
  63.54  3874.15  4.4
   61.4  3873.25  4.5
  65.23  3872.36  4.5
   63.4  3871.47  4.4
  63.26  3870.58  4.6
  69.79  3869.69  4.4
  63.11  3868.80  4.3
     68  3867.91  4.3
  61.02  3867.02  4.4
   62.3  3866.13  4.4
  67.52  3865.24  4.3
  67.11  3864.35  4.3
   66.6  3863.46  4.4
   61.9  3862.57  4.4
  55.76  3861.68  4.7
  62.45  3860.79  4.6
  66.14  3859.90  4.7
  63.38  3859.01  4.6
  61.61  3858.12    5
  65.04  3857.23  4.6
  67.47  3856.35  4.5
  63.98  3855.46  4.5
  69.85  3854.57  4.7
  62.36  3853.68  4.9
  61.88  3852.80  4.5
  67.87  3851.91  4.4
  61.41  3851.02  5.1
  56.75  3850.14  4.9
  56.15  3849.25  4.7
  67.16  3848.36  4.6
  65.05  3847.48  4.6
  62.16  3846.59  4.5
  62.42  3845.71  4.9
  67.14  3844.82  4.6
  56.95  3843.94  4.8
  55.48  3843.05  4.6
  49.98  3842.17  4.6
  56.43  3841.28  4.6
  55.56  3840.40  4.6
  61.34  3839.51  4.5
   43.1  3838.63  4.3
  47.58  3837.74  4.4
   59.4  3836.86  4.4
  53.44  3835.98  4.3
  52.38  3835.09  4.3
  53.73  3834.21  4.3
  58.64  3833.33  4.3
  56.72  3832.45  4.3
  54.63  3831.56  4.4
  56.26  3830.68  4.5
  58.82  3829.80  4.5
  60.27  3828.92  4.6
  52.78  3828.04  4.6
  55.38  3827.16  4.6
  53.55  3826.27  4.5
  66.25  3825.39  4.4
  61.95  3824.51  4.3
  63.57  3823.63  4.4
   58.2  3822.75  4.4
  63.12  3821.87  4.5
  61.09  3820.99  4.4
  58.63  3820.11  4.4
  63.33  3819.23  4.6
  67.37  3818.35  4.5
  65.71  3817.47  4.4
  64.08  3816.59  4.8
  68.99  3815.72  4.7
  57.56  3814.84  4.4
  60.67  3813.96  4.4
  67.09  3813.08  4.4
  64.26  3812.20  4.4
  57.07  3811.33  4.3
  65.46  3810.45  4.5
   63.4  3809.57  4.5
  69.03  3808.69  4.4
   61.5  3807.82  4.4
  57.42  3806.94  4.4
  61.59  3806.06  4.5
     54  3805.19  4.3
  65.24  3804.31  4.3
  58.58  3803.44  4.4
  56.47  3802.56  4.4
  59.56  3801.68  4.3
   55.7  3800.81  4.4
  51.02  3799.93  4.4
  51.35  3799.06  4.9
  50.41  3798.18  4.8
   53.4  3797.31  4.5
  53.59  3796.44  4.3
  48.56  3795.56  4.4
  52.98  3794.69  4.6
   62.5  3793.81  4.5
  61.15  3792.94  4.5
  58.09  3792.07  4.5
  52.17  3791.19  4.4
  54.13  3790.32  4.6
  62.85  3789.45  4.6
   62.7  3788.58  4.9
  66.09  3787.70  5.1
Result 1.15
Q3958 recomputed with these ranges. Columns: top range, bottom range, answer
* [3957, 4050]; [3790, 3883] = 1.14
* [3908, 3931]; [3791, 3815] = 1.15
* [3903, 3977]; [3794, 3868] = 1.05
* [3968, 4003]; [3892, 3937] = 1.04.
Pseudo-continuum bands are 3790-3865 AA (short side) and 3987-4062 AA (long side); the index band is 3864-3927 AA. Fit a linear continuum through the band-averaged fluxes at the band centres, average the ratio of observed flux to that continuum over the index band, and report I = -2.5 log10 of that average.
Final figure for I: 0.02 mag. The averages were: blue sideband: 59.6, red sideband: 66.2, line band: 60.7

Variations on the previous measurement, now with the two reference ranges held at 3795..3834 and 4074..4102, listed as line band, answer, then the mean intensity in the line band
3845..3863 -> -0.07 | 63.1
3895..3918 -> -0.04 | 61.2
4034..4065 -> -0.16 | 67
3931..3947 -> 0.05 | 56.1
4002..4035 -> -0.13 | 65.8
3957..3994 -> 0.00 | 58.4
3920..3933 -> -0.03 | 60.4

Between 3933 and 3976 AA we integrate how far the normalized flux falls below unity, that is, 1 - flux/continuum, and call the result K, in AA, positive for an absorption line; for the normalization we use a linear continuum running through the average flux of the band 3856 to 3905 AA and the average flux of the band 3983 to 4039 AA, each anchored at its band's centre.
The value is 4.1 AA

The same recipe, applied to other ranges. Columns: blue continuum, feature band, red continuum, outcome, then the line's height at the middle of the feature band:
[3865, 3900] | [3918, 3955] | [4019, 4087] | 0.62 AA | 61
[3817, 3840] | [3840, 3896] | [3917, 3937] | -2.52 AA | 58.3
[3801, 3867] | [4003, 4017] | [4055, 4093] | -0.83 AA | 62.1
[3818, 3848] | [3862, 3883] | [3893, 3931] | -1.68 AA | 59.5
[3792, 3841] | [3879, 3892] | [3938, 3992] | 0.80 AA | 59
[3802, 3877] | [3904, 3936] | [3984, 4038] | 1.46 AA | 63.2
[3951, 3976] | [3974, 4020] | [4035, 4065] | -2.05 AA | 61.4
